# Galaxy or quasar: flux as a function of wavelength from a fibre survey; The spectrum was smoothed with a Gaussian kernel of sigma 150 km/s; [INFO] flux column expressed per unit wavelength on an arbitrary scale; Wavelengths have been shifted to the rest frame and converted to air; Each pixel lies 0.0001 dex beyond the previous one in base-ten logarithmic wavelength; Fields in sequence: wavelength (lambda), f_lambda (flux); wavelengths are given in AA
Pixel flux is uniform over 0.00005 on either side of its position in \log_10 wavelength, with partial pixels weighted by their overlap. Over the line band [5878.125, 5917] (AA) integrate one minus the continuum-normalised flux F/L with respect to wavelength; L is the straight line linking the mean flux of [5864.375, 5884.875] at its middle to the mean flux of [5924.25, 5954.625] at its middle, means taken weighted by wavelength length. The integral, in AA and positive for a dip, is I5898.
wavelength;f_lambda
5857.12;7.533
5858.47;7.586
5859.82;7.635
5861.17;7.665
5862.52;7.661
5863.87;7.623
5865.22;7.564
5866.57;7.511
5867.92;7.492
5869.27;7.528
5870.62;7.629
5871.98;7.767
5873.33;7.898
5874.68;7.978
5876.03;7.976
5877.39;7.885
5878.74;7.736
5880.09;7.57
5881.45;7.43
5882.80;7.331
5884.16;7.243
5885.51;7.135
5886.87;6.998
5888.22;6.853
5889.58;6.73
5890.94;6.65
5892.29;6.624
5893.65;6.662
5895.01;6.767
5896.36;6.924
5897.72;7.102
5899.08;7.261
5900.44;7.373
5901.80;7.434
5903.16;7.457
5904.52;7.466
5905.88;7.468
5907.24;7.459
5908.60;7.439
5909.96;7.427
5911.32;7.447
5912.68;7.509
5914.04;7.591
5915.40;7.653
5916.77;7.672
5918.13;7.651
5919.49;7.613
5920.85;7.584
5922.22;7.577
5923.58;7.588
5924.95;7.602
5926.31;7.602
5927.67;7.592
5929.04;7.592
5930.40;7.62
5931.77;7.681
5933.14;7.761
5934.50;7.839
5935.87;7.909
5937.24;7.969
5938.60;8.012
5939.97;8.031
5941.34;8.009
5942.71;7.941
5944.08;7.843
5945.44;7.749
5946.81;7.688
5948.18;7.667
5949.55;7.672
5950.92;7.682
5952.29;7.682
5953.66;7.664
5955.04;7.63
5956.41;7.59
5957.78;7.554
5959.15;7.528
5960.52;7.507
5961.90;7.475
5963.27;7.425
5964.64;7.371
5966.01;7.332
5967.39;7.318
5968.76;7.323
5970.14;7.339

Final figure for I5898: 2.2 AA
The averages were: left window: 7.64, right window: 7.76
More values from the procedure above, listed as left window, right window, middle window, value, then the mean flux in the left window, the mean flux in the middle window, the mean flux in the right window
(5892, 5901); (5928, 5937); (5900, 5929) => -0.75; 6.97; 7.54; 7.73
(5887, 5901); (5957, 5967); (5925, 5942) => -1.35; 6.9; 7.8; 7.45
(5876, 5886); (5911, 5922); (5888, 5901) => 1.13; 7.52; 6.89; 7.59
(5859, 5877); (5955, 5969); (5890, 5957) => 0.13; 7.69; 7.54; 7.46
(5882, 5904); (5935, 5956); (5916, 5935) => -0.32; 7.04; 7.64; 7.8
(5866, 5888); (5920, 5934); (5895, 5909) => 0.52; 7.56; 7.31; 7.62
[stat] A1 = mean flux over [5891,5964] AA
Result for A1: 7.55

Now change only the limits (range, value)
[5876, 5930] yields 7.36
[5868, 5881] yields 7.75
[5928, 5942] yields 7.83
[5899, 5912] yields 7.43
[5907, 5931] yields 7.57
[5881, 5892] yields 7.03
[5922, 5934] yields 7.63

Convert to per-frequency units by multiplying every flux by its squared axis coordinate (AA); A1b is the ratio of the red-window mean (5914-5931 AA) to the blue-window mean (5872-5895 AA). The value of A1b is 1.1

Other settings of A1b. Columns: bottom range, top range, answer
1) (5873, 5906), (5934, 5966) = 1.08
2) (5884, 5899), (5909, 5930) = 1.11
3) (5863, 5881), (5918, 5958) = 1.03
